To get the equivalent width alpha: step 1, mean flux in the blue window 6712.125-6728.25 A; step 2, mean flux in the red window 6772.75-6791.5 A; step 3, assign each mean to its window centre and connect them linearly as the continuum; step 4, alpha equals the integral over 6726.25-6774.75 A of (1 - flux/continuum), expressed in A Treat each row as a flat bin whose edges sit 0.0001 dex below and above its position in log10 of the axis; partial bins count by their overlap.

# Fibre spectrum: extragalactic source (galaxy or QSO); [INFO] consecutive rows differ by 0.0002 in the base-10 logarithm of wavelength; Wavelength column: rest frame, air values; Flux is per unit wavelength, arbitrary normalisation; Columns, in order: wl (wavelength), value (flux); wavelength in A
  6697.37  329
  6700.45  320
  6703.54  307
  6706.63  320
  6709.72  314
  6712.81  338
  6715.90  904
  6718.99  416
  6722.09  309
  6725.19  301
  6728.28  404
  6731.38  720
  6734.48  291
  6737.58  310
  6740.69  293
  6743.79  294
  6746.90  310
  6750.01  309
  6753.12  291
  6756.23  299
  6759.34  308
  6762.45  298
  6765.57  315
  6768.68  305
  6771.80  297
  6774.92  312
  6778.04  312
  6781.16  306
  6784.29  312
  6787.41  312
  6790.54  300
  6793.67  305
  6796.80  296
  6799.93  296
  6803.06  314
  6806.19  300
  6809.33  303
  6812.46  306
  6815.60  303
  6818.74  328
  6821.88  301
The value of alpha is 6.3 A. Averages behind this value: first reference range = 455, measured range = 335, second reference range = 309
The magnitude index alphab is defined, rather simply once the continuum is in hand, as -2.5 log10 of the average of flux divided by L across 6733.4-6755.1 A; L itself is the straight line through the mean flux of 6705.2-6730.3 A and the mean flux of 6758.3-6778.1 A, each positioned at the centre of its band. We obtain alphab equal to 0.20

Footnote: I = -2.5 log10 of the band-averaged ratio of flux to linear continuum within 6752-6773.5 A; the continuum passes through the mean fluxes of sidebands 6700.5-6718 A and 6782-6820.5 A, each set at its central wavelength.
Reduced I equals 0.178 mag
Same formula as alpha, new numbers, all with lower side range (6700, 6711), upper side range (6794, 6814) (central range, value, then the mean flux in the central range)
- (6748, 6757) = 0.25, 300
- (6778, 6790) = -0.17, 309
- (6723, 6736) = -4.66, 424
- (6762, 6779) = 0.00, 307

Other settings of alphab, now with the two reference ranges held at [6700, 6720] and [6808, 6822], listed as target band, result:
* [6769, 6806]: 0.112 mag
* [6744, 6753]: 0.245 mag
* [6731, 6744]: 0.097 mag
